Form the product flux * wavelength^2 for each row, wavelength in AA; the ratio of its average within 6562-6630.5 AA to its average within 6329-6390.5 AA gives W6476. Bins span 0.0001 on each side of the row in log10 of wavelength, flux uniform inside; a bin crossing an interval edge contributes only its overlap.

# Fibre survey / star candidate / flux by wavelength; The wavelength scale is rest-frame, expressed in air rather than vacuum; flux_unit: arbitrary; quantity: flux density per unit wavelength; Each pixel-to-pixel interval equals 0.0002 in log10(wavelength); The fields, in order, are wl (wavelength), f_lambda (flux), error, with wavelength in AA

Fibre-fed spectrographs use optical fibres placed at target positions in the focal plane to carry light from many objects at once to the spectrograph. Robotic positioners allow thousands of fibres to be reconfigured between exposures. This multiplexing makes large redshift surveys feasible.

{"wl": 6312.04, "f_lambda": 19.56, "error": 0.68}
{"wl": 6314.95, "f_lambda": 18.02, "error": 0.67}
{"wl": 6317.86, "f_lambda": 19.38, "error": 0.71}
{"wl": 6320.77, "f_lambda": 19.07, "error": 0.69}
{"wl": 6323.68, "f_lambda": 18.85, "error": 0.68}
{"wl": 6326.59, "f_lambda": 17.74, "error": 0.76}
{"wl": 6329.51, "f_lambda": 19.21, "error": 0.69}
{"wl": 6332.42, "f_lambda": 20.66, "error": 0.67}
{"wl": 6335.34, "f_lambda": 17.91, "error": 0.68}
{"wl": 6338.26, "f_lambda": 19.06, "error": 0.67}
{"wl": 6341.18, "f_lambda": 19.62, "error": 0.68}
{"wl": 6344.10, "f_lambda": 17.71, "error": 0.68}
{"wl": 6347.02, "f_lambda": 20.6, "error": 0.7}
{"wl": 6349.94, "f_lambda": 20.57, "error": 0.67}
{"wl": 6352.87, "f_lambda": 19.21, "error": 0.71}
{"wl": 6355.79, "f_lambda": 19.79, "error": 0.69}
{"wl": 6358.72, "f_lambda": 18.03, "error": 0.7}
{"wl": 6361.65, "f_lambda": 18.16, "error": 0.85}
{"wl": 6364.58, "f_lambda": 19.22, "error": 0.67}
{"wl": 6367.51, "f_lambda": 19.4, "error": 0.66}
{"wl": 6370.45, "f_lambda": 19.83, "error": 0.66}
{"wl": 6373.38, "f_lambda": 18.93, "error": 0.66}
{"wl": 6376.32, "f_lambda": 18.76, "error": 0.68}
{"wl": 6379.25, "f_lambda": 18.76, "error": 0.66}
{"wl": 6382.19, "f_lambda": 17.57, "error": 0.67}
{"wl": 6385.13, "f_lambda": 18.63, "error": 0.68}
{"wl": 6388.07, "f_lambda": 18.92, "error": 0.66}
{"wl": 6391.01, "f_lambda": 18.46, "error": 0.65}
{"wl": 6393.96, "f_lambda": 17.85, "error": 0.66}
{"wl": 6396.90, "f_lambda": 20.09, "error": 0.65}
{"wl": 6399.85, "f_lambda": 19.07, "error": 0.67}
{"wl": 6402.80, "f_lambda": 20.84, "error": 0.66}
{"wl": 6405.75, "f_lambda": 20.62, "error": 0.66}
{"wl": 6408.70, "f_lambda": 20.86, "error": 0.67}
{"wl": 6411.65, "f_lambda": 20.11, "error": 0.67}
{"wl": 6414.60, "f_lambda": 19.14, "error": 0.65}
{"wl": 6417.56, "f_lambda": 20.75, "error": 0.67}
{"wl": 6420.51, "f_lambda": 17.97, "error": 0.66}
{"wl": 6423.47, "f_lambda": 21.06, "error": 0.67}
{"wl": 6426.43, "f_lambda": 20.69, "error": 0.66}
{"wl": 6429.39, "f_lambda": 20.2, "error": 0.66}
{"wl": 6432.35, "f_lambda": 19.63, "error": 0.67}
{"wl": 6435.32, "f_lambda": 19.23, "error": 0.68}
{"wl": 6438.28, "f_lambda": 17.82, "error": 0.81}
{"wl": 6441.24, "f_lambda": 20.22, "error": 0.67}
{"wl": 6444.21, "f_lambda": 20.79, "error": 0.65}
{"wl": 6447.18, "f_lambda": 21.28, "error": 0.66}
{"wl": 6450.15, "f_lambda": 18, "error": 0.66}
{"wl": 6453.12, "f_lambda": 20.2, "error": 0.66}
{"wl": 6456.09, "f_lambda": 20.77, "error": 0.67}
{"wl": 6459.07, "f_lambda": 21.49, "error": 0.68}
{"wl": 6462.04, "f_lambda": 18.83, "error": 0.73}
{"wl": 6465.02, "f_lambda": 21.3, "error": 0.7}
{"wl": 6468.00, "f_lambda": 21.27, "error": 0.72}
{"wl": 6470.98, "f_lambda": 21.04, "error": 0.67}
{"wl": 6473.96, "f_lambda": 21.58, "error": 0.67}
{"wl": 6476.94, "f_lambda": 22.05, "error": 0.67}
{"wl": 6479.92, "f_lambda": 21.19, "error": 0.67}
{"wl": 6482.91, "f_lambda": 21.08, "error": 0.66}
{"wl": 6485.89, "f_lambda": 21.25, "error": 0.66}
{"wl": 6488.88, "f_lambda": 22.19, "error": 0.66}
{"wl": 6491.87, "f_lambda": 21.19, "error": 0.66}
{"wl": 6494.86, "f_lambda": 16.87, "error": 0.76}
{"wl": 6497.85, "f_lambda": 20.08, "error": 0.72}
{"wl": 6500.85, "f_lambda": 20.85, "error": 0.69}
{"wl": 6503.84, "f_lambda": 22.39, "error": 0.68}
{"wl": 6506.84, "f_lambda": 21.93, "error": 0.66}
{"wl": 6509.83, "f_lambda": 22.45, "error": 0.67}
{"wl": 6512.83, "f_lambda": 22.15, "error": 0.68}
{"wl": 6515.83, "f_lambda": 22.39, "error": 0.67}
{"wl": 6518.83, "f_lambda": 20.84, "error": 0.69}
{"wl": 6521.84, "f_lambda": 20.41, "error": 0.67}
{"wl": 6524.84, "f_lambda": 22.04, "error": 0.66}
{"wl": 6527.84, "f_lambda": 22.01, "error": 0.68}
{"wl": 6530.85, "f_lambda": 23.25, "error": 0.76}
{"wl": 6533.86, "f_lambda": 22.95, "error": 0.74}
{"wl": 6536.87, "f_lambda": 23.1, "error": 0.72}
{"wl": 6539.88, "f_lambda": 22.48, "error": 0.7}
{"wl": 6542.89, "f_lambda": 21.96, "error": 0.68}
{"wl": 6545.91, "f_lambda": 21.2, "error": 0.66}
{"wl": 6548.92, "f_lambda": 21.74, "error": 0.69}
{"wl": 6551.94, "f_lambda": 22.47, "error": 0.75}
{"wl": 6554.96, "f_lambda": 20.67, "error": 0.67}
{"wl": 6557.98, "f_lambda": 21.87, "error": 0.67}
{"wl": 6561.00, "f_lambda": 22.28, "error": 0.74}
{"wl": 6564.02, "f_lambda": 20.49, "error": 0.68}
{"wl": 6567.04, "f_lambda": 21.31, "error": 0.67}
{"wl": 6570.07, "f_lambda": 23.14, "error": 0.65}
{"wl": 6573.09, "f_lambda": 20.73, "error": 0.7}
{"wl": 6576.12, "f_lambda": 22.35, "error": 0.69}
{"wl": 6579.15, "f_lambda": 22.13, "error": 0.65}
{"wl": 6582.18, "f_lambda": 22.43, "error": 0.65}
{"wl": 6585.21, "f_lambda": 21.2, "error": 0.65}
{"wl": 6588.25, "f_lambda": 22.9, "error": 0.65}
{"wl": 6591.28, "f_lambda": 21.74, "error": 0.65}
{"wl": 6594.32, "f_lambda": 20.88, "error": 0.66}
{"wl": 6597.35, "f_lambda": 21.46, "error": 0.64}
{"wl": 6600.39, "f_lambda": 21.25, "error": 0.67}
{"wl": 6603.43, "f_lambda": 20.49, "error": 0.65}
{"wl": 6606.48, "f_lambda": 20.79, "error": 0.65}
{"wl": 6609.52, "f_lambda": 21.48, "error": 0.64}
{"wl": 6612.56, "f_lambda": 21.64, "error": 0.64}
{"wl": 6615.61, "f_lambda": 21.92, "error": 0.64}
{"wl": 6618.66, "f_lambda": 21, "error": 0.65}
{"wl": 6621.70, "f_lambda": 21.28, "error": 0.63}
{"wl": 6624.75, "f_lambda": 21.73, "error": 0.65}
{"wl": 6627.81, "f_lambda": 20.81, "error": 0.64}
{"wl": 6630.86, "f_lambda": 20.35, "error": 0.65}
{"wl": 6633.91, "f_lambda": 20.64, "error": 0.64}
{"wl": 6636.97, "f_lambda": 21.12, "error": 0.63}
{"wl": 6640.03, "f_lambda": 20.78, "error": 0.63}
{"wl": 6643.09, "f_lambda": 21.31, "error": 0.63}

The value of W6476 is 1.2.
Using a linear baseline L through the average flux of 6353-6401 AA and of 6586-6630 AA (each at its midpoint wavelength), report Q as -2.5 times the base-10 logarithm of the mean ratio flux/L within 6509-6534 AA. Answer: -0.08 mag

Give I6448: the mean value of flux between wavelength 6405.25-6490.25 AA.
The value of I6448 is 20.4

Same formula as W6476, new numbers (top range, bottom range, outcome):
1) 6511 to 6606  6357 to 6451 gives 1.18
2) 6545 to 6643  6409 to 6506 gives 1.10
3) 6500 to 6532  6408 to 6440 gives 1.14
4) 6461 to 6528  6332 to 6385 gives 1.16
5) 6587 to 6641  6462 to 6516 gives 1.04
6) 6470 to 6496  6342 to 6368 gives 1.14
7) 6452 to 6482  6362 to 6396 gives 1.15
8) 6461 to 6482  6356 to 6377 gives 1.15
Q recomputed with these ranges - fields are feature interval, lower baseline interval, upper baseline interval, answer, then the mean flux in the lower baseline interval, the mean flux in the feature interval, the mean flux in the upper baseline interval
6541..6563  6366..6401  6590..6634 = -0.06 mag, 18.9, 21.7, 21.2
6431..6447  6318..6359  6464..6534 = 0.05 mag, 19.2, 19.7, 21.4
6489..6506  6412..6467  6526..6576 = 0.03 mag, 20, 20.5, 22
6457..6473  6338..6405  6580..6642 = -0.04 mag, 19.1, 20.8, 21.3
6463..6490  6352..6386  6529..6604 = -0.05 mag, 18.9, 21.4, 21.9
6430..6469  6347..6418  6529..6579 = 0.02 mag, 19.3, 20.1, 22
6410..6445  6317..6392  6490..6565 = 0.02 mag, 19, 19.8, 21.6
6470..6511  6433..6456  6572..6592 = -0.04 mag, 19.7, 21.1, 22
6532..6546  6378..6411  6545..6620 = -0.07 mag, 19.3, 22.5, 21.6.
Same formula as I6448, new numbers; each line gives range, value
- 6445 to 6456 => 20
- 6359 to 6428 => 19.4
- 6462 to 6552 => 21.5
